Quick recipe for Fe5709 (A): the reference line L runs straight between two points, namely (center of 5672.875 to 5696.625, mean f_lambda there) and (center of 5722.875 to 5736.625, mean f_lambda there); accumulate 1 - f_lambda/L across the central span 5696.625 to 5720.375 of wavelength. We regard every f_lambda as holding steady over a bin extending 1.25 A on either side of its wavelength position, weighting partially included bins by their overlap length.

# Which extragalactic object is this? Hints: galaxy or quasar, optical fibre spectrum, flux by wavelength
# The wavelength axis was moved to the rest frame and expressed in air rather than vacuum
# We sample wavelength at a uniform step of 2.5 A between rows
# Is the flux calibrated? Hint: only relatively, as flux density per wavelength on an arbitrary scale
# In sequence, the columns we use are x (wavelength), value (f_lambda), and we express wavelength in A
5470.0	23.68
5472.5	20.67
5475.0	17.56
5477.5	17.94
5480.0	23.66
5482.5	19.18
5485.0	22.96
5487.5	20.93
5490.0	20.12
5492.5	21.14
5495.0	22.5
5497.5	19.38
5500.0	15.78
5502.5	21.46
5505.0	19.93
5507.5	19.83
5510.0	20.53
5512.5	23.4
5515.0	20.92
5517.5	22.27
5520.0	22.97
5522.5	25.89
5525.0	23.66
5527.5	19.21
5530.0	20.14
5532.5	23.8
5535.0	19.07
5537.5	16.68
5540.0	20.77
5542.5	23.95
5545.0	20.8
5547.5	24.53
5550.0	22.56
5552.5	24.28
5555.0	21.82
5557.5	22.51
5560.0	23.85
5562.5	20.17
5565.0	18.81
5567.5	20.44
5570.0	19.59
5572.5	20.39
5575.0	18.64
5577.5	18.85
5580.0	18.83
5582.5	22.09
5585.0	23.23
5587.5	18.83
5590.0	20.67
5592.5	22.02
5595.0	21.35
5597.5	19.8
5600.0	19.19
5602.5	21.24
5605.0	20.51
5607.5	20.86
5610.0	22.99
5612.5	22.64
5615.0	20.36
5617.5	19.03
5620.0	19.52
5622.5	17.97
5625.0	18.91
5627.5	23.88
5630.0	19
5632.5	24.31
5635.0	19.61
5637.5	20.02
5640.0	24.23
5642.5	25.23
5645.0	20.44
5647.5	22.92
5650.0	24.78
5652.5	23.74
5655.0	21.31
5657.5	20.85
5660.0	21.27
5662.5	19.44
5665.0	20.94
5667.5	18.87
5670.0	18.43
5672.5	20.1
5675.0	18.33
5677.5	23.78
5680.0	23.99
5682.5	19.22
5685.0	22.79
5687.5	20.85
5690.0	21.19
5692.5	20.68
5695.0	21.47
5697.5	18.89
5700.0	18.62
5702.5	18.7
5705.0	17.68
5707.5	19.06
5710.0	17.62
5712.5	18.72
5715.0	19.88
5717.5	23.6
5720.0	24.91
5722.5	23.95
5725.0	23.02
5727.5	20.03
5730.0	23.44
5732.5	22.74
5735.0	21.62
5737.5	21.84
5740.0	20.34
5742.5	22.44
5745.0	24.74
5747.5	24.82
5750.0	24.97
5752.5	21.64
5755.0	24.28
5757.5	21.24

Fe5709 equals 2.4 A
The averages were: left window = 21.3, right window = 22.3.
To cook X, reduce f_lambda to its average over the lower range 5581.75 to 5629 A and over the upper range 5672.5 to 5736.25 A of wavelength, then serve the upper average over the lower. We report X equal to 1.0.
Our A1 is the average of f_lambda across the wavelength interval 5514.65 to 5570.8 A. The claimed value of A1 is 21.7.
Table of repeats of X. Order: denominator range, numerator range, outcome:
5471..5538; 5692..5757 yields 1.03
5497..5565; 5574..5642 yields 0.97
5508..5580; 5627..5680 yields 1.01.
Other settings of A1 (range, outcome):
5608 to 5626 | 20.2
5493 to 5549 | 21.3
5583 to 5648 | 21.1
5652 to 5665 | 21.1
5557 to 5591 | 20.4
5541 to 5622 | 21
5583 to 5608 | 20.8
